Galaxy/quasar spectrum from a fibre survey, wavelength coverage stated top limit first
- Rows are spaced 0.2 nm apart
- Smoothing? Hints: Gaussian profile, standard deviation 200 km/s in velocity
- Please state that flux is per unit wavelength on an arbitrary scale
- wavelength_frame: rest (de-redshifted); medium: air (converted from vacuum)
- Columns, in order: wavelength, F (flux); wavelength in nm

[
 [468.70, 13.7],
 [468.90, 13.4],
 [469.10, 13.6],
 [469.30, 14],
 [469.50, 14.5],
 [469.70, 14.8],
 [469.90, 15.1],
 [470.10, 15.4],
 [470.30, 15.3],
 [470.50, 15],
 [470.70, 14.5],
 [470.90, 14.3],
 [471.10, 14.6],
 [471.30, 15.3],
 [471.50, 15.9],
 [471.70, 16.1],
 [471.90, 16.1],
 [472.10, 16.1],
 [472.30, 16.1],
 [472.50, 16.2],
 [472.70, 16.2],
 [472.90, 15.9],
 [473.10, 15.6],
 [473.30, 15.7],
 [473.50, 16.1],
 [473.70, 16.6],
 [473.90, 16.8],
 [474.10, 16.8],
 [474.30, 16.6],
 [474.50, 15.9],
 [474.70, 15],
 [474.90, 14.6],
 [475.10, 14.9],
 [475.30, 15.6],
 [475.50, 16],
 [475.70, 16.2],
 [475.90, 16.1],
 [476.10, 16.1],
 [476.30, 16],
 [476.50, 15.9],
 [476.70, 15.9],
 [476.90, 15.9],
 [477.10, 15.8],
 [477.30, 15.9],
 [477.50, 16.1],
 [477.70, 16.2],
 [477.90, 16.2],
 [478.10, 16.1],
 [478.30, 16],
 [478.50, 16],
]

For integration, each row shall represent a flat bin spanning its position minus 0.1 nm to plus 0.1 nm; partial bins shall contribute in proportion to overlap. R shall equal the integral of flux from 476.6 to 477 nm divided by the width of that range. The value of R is 15.9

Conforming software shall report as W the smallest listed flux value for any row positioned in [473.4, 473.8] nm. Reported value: 16.1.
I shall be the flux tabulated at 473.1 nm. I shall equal 15.6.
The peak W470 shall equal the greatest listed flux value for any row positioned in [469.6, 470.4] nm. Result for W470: 15.4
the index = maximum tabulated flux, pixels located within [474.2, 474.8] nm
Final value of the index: 16.6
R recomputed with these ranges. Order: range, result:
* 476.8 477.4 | 15.9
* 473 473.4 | 15.6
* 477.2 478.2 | 16.1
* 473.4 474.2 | 16.6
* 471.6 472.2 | 16.1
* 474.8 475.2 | 14.7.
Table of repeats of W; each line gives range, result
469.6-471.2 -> 14.3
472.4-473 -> 15.9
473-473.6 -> 15.6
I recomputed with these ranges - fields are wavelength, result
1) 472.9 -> 15.9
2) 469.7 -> 14.8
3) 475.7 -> 16.2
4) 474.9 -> 14.6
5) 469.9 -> 15.1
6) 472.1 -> 16.1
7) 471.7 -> 16.1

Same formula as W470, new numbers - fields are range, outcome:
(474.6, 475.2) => 15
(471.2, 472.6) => 16.2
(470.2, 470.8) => 15.3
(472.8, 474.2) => 16.8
